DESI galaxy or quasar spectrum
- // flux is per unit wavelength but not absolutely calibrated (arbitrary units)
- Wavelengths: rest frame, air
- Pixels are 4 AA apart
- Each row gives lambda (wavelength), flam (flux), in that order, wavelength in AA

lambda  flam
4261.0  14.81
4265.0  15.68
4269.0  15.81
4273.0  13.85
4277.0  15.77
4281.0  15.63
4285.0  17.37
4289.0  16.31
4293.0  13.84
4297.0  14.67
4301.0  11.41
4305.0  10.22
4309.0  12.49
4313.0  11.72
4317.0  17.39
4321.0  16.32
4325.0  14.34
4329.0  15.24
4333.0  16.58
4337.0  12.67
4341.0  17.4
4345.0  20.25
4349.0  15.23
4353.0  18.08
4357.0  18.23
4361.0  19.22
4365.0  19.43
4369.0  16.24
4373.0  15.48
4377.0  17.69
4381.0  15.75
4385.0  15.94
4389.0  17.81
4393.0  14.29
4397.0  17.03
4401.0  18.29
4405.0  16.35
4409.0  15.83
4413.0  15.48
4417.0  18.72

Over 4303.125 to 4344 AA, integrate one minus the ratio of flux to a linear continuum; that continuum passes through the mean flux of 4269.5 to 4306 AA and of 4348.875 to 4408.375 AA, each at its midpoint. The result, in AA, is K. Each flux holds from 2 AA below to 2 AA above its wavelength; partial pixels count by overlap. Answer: 2.5 AA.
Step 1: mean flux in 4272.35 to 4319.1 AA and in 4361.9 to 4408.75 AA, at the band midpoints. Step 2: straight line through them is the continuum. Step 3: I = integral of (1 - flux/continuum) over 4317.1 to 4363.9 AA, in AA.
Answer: -3.8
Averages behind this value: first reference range 14.2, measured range 16.8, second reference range 16.8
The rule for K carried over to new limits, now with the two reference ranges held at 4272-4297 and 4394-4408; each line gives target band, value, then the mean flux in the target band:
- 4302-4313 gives 3.0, 11.4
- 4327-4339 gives 0.9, 14.8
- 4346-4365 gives -1.9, 18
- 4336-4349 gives -0.5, 16.9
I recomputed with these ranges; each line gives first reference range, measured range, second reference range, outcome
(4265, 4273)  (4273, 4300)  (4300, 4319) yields -2.17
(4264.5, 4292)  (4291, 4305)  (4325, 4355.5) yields 2.69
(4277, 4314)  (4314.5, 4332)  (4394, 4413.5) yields -1.40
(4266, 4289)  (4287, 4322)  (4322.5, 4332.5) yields 3.78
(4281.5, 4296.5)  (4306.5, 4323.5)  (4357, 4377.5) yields 2.10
